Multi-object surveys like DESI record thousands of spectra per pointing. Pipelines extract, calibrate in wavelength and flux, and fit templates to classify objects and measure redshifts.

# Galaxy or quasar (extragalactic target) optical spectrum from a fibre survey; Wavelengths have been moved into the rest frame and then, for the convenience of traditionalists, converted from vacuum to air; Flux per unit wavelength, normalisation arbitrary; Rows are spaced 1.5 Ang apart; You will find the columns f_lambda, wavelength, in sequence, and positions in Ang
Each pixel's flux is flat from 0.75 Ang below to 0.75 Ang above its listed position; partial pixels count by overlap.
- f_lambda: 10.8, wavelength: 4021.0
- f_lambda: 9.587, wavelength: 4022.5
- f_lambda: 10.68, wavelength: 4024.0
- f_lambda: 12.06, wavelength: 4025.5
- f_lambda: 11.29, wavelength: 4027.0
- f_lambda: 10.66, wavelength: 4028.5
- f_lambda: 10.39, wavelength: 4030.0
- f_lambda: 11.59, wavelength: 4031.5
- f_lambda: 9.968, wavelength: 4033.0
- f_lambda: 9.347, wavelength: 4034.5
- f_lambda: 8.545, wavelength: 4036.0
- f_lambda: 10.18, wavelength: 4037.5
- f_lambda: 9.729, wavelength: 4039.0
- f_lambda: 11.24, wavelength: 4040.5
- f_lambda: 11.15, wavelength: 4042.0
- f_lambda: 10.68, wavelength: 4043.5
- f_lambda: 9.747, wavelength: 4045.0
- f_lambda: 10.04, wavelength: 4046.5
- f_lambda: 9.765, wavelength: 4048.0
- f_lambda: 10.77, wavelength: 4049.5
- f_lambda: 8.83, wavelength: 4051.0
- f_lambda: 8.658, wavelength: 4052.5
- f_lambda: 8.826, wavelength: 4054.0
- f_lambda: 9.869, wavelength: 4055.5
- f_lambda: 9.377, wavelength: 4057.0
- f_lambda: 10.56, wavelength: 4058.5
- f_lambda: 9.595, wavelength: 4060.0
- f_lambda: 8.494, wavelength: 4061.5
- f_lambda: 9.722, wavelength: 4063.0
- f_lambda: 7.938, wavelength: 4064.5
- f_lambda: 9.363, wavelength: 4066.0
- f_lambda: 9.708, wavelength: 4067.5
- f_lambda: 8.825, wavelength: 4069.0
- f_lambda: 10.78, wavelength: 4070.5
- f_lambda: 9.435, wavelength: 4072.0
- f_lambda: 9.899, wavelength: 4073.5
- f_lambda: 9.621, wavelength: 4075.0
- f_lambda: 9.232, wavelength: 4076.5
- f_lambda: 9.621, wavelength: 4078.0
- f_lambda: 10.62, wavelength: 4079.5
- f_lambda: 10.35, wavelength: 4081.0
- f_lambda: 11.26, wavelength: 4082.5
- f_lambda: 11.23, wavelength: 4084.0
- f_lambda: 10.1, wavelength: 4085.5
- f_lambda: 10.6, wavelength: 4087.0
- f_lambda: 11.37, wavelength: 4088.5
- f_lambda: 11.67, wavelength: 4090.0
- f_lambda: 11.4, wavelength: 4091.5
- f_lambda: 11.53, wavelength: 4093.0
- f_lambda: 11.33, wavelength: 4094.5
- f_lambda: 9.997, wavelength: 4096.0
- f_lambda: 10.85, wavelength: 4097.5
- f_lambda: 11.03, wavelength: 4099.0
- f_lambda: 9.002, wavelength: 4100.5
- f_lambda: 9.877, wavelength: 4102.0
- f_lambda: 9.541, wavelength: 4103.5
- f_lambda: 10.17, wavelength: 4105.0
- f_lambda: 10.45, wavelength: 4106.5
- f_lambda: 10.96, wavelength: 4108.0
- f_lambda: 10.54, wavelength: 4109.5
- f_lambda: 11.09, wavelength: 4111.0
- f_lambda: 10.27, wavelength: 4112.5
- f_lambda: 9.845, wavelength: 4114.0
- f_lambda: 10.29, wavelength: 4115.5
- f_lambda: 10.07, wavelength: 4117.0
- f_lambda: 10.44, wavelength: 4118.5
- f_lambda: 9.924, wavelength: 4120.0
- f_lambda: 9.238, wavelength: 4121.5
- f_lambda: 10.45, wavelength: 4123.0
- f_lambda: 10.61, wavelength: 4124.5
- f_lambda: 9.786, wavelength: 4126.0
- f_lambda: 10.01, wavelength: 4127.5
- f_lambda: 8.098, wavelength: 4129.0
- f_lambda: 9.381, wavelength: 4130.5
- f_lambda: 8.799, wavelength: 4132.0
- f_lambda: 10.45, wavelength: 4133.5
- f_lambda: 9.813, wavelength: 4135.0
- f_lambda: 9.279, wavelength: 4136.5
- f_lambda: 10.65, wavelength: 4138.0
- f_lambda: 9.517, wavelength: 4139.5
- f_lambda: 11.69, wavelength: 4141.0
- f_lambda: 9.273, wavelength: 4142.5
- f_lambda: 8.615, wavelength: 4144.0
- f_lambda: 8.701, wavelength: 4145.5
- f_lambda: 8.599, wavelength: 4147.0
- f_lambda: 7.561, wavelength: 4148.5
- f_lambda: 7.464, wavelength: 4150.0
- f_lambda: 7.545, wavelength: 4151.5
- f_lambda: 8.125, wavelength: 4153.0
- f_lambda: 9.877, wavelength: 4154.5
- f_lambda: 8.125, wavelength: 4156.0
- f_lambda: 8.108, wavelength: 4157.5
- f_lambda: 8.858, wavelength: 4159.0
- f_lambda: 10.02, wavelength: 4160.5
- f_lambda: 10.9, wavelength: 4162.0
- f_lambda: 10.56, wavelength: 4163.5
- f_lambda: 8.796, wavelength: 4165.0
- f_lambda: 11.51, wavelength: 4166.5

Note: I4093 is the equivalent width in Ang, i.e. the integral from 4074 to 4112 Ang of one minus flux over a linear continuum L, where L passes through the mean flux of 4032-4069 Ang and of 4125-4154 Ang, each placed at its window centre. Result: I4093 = -4.5 Ang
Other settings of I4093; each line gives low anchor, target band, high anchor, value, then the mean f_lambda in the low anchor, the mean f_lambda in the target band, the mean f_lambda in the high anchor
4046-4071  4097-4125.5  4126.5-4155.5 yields -3.05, 9.46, 10.2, 9.13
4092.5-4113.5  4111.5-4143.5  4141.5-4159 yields -1.73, 10.5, 9.9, 8.43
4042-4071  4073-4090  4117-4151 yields -1.55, 9.59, 10.4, 9.47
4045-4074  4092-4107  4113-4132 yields -1.08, 9.5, 10.4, 9.81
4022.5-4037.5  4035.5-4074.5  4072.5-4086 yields 2.39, 10.4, 9.69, 10.2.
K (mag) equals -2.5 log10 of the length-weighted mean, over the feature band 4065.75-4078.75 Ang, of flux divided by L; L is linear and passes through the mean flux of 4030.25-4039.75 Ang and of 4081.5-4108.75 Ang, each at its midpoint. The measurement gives 0.08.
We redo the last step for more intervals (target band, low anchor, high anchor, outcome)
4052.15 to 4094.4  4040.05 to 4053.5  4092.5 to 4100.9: 0.04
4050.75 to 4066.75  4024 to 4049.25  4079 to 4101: 0.15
